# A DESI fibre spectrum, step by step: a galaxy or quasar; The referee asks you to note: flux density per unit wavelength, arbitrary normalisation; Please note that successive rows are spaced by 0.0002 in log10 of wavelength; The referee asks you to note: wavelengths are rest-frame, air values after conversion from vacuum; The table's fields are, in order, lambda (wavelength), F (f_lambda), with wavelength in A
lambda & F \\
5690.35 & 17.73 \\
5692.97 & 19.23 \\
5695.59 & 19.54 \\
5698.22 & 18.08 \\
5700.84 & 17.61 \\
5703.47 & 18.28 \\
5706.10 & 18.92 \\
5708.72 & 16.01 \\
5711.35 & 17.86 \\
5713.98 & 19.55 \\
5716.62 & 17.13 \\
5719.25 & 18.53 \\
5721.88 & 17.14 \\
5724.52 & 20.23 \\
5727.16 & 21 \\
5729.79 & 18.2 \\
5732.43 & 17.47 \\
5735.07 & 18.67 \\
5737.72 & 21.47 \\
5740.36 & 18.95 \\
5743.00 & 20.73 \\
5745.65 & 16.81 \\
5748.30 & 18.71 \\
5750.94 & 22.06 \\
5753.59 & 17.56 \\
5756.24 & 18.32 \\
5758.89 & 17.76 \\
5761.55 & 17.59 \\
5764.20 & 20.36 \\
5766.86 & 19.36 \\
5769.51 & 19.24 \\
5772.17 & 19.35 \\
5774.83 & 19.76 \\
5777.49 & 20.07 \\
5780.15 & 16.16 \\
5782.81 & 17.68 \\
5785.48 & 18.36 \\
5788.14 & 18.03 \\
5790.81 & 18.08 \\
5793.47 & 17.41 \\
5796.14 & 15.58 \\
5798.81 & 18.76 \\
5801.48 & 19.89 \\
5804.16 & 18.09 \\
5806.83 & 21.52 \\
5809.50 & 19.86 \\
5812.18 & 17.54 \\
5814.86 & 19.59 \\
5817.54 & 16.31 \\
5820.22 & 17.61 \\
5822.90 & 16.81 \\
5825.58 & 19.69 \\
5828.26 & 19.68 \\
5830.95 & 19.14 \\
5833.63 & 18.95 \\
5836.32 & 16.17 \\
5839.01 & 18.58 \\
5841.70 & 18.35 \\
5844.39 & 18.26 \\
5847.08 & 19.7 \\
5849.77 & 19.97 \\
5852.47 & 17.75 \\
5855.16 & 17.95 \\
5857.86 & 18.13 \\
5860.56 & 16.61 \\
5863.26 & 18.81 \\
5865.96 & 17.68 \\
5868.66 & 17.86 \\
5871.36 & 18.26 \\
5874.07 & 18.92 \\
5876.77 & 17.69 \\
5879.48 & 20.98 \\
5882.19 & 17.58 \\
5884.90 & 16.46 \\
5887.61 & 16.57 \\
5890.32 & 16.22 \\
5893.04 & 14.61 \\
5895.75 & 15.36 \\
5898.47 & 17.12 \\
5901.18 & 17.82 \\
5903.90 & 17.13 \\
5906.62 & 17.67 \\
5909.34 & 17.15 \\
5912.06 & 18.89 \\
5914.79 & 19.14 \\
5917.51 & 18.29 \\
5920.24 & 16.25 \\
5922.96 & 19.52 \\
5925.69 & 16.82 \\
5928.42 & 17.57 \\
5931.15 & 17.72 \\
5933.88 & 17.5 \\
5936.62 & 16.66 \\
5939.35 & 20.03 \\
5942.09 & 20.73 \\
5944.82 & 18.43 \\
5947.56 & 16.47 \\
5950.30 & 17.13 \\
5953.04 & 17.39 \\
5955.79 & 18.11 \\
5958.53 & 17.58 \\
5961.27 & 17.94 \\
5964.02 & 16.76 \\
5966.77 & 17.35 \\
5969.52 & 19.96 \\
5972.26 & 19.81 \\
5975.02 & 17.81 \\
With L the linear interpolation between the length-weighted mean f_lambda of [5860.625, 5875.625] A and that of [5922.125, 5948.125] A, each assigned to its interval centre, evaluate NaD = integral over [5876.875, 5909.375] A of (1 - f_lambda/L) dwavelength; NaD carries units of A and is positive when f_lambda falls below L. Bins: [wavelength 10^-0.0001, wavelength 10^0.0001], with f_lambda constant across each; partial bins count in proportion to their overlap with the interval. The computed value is 1.9 A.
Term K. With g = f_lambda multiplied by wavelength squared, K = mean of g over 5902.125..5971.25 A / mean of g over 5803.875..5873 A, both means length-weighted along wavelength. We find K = 1.0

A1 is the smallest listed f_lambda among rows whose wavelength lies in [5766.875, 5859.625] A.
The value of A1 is 15.58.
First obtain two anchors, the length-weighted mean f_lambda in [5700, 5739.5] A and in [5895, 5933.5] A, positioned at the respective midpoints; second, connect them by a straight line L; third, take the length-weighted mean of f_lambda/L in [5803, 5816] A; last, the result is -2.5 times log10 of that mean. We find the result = -0.070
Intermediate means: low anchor 18.6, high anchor 17.6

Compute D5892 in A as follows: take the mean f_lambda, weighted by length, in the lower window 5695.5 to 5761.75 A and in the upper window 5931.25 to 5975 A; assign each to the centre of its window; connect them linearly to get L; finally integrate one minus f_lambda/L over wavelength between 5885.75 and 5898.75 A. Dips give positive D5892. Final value 1.7 A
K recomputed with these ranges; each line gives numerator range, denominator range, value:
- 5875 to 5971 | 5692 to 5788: 1.01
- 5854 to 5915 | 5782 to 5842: 0.98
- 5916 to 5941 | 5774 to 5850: 1.01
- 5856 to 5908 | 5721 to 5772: 0.96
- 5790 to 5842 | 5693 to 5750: 1.02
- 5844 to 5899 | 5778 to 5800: 1.04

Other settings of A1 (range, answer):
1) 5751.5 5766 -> 17.56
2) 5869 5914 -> 14.61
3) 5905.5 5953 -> 16.25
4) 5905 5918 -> 17.15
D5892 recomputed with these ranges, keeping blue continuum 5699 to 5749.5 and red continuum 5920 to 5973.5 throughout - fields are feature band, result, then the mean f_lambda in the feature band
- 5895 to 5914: 0.7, 17.4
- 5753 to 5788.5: -0.2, 18.6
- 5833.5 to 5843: 0.2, 17.9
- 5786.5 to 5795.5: 0.4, 17.7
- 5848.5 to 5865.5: 0.1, 18.2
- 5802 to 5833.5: -0.7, 18.8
